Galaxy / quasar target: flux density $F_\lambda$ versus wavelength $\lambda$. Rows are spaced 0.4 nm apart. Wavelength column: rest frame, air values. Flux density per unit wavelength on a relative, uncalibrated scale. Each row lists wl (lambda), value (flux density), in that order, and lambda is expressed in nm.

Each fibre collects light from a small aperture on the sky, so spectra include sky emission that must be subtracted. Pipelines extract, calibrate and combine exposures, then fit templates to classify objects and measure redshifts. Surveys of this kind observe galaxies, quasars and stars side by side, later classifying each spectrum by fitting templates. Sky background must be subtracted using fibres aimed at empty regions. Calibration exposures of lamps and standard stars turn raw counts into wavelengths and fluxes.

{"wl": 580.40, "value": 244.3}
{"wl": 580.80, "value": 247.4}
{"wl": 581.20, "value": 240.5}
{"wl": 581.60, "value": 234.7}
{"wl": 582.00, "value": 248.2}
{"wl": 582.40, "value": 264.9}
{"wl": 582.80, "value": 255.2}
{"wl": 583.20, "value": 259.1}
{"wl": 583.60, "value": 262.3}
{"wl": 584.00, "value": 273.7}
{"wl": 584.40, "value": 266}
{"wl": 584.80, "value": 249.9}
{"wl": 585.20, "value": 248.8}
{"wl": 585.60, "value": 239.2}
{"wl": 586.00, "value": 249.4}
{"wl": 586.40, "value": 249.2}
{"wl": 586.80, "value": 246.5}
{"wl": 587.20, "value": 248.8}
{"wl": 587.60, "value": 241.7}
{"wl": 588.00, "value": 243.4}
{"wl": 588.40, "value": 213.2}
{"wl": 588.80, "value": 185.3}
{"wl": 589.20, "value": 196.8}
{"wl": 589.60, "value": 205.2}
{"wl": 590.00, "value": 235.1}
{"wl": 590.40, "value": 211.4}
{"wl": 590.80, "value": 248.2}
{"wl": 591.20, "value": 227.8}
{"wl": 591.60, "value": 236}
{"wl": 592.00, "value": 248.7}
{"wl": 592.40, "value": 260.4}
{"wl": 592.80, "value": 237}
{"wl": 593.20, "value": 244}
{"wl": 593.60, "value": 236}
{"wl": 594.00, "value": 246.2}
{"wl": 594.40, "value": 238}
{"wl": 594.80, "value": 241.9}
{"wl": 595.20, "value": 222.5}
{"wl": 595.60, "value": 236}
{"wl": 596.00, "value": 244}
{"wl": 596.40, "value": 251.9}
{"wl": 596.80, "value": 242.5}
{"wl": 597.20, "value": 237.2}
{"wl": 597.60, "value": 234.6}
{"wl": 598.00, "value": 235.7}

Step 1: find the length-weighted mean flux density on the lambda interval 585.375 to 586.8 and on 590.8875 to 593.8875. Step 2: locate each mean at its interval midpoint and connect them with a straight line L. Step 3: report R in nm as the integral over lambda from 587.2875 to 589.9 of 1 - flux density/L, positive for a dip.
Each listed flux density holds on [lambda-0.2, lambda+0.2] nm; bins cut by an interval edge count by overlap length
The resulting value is 0.30 nm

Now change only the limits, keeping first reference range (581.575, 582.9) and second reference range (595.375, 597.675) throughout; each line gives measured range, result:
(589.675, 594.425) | 0.126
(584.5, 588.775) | 0.135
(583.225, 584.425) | -0.072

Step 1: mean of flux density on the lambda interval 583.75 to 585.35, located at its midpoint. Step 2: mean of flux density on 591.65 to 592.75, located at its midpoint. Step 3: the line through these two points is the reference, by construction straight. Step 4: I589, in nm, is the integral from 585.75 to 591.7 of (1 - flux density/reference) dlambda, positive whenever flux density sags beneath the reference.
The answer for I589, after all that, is 0.59 nm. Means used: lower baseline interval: 260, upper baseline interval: 250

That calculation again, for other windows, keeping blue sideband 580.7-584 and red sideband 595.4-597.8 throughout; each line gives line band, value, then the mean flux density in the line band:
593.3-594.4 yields 0.01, 241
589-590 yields 0.16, 208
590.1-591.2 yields 0.07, 230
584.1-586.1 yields -0.01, 252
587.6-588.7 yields 0.09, 227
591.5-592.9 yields -0.01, 247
